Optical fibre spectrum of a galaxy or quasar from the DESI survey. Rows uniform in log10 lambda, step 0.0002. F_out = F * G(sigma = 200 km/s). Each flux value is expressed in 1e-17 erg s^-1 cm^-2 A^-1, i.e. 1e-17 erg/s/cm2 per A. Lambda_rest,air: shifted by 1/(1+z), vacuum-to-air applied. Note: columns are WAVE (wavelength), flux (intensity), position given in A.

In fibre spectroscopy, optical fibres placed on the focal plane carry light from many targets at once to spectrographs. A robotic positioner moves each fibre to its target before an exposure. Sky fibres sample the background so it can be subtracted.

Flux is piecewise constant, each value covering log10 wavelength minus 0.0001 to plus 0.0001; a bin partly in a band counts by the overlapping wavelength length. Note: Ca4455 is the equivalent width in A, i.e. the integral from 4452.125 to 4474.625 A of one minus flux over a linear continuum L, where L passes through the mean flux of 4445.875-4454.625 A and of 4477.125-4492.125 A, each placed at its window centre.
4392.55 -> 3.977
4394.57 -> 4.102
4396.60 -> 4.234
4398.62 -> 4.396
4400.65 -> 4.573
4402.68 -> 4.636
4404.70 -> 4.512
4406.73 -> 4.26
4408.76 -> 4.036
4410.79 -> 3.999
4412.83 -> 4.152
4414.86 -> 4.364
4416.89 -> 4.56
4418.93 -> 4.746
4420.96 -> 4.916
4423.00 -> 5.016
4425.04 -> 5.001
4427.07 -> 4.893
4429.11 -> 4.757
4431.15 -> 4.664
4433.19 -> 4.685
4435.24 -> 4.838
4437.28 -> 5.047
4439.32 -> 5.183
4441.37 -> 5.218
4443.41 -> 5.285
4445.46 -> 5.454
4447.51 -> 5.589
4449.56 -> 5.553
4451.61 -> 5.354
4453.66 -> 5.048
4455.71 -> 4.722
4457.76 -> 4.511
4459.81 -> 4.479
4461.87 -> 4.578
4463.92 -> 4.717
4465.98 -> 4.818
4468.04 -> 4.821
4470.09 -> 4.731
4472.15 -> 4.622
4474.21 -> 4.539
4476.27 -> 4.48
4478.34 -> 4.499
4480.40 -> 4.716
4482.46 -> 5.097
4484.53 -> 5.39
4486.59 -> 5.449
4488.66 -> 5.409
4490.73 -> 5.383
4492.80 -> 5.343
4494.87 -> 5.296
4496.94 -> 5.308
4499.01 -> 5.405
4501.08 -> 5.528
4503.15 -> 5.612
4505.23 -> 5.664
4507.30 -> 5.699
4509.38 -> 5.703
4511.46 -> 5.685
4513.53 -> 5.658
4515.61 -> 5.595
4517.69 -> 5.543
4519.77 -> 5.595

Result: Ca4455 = 2.5 A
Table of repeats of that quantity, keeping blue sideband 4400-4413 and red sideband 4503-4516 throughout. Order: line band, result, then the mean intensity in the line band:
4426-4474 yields -0.6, 4.93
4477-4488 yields 0.6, 5.03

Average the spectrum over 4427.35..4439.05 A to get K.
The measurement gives 4.83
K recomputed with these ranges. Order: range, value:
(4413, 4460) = 4.95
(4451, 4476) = 4.73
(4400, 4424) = 4.48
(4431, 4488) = 4.94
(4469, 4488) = 4.85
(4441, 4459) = 5.18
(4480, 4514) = 5.44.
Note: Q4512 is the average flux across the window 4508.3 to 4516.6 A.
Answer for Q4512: 5.66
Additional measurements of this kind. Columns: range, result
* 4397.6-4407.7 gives 4.48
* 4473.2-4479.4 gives 4.5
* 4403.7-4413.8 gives 4.19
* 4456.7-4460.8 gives 4.5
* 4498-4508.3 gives 5.58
